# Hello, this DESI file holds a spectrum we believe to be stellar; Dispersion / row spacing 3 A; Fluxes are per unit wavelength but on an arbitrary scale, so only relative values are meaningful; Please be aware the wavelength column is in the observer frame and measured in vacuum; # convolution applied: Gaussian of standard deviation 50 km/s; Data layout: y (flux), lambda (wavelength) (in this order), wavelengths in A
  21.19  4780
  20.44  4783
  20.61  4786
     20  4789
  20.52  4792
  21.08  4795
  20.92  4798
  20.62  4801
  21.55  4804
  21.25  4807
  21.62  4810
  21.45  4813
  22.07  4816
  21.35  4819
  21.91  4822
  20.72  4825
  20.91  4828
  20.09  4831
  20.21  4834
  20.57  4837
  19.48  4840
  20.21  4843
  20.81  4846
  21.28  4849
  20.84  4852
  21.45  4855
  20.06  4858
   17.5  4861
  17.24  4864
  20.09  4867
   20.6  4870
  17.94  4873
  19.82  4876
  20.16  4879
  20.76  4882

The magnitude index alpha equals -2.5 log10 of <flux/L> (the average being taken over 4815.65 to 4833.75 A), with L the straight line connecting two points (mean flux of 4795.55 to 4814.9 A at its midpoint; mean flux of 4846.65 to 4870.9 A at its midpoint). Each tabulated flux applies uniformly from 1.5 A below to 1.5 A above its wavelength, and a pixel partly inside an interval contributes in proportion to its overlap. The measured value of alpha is -0.02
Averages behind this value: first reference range 21.2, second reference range 19.9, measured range 21.1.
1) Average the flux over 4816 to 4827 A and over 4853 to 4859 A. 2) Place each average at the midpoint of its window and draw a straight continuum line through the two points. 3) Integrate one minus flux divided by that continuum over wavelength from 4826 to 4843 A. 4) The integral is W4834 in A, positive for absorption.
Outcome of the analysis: 0.7 A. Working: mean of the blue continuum 21.4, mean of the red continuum 20.8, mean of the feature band 20.3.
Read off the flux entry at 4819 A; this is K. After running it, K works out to 21.35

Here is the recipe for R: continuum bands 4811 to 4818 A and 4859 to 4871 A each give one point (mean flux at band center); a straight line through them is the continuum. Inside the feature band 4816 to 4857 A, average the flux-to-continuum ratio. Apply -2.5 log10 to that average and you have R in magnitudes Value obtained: -0.02 mag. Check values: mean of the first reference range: 21.7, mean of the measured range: 20.8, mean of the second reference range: 18.8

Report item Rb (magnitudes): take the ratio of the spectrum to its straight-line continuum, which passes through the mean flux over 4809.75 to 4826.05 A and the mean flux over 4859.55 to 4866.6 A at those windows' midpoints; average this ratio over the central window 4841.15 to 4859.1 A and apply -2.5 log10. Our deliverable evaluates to -0.10 mag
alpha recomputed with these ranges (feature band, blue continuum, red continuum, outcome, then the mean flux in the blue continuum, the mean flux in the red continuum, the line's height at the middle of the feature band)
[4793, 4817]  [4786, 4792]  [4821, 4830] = -0.03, 20.3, 21.1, 20.6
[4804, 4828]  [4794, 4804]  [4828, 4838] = -0.04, 21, 20.4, 20.7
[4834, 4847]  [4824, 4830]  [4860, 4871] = -0.01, 20.8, 18.8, 20.1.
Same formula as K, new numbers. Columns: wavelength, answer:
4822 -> 21.91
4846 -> 20.81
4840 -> 19.48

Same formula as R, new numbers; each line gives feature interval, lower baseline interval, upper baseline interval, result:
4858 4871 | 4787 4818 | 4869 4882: 0.06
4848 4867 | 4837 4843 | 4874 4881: 0.01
